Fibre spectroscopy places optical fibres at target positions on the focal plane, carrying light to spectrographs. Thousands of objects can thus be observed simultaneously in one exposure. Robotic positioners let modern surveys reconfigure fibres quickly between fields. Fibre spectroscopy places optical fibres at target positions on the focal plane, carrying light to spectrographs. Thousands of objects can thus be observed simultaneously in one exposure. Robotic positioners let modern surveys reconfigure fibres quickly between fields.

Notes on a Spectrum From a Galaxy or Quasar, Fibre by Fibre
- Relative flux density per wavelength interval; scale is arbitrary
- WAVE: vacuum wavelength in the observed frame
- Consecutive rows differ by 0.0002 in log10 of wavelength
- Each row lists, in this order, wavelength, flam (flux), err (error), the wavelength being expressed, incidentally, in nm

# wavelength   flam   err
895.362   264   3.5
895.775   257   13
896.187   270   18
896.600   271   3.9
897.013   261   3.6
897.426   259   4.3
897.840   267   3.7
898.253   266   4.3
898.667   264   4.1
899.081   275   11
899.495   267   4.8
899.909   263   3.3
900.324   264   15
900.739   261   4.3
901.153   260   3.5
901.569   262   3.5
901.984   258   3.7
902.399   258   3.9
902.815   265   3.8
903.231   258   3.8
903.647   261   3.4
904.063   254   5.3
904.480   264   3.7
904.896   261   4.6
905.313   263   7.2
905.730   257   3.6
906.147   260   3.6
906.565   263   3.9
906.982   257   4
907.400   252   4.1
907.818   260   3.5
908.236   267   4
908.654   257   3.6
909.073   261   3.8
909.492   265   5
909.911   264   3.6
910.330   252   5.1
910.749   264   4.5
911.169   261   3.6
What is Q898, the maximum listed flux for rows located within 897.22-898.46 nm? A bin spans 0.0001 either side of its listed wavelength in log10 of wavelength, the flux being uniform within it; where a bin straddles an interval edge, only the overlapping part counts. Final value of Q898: 267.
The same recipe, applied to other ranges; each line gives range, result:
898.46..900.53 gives 275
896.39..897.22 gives 271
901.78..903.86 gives 265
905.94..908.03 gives 263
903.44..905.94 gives 264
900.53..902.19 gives 262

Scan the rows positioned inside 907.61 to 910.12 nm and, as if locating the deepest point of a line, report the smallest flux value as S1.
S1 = 257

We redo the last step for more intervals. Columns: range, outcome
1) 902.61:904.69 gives 254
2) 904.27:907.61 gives 252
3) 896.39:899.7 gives 259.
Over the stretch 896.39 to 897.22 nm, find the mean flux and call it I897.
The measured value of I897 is 266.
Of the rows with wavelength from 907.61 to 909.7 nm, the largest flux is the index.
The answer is 267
